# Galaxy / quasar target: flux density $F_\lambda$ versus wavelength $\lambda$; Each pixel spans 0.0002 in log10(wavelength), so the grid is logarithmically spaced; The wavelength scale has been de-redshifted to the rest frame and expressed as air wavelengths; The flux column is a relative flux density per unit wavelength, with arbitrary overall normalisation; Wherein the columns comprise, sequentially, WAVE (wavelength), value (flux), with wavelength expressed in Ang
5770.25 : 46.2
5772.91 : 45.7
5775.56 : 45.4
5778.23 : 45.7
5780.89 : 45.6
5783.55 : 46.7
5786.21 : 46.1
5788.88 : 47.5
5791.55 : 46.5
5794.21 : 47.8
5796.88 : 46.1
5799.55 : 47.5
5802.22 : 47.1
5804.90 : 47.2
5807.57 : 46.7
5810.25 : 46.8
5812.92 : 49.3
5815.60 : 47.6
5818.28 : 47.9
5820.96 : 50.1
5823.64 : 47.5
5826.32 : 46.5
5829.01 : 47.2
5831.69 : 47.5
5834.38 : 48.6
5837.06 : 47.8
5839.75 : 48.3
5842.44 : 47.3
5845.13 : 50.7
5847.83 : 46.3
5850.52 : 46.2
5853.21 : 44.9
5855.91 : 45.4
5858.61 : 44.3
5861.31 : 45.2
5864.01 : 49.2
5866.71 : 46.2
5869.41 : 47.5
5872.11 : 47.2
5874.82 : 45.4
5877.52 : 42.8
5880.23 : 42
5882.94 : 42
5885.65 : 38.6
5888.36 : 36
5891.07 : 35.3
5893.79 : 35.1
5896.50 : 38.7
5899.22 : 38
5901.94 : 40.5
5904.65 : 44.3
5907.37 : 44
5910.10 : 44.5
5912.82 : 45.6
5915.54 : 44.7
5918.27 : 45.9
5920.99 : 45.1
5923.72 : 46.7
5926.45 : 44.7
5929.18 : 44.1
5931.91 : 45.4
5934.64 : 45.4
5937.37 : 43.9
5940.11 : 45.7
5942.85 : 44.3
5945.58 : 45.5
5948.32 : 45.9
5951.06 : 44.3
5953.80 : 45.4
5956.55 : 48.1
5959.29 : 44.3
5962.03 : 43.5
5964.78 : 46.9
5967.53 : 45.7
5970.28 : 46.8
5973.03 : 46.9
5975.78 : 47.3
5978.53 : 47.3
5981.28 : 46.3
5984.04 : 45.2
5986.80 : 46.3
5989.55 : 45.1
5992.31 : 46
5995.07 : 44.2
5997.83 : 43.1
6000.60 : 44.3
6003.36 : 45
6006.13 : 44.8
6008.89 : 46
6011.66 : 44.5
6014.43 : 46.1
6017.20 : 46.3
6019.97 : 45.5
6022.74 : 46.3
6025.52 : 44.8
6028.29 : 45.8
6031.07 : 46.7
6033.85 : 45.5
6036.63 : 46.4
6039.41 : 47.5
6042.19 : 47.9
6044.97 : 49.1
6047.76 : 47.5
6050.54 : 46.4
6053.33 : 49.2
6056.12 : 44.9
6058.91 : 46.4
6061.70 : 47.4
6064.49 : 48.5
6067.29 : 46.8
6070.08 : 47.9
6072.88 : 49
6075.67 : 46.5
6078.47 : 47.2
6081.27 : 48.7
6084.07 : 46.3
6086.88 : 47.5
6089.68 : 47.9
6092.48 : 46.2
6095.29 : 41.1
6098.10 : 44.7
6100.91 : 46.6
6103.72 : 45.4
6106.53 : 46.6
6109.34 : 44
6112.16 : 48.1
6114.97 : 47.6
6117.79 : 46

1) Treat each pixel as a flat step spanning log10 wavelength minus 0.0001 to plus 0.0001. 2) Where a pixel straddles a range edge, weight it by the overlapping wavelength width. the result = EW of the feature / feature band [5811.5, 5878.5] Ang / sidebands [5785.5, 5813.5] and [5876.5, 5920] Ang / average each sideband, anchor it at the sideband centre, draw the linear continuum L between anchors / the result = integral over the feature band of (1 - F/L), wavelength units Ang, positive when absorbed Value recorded -4.1 Ang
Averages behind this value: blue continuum 47.1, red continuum 41.1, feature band 47.1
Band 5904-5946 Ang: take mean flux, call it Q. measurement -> 45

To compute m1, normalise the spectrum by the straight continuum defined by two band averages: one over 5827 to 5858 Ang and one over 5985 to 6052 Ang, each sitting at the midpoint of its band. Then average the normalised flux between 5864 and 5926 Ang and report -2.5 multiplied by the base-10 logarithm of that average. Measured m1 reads 0.10 mag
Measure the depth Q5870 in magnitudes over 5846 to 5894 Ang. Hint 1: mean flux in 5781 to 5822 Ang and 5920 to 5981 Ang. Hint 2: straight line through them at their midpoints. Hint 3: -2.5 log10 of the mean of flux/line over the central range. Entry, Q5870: 0.07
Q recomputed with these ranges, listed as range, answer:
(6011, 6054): 46.6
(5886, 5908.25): 38.9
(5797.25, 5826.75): 47.6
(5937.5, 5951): 45.1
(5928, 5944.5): 44.8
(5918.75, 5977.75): 45.5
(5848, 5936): 43.5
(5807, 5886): 46.5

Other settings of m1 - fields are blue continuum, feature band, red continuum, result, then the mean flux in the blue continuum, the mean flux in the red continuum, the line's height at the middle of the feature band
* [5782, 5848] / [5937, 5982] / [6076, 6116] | 0.026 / 47.6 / 46.3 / 46.9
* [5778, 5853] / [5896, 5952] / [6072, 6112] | 0.064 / 47.4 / 46.3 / 46.9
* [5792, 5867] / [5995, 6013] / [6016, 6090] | 0.059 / 47.3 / 47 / 47.1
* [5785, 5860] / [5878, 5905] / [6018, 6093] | 0.207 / 47.2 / 47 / 47.2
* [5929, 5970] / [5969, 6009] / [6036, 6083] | 0.011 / 45.3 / 47.5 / 46.1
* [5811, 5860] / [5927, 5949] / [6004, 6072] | 0.047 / 47.4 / 46.6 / 47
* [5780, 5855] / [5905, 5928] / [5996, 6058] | 0.039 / 47.3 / 46.1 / 46.7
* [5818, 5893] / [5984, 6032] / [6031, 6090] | 0.035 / 45.4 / 47.3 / 46.8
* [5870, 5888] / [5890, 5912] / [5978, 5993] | 0.084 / 42.8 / 46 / 43.5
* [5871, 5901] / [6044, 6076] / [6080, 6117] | -0.056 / 40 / 46.2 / 45.1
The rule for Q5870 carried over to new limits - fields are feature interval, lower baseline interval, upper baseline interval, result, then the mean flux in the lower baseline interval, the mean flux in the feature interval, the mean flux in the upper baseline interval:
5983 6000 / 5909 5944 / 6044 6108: 0.02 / 45.1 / 44.9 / 46.8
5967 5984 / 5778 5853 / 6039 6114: 0.01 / 47.4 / 46.7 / 46.9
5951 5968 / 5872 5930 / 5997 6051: -0.04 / 42.2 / 45.5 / 46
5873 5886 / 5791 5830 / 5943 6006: 0.10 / 47.5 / 42.6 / 45.6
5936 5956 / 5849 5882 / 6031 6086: 0.03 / 45.5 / 45.1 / 47.3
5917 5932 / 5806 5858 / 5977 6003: 0.02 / 47.5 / 45.3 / 45.3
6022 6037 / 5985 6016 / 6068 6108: -0.01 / 45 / 45.8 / 46.5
